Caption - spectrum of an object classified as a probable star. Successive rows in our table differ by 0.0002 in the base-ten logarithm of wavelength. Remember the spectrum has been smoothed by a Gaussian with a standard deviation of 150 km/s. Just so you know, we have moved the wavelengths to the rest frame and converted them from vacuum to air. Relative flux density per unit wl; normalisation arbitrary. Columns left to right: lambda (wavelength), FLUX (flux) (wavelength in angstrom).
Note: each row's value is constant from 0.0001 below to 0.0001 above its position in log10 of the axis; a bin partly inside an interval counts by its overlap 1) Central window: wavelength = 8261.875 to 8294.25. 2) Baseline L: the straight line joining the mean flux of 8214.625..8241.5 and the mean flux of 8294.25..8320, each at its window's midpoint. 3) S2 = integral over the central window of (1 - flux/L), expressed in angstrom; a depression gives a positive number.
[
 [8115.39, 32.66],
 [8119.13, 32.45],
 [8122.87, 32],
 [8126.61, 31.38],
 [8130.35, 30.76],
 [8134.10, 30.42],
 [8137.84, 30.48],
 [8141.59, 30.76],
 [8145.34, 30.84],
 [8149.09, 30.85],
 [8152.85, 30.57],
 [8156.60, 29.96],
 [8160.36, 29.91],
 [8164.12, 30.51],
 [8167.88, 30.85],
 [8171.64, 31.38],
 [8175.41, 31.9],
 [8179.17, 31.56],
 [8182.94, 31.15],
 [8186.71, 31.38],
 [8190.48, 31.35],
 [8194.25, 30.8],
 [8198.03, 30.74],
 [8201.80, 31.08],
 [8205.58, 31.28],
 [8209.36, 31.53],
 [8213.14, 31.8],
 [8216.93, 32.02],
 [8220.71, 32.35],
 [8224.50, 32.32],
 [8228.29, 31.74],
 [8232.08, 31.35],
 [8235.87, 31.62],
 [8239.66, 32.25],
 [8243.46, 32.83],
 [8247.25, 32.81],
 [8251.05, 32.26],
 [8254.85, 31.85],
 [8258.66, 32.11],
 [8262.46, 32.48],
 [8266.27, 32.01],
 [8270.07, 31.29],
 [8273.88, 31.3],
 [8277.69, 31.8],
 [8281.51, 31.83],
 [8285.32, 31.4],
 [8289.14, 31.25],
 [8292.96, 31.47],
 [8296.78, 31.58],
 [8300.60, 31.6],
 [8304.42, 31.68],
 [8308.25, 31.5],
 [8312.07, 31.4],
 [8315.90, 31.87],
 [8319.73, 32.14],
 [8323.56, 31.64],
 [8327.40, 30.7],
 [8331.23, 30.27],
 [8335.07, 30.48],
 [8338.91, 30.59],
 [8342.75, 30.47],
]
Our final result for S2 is 0.1 angstrom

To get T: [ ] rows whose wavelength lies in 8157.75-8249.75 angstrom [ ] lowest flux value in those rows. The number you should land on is 29.91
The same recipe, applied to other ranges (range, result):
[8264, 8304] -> 31.25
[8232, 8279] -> 31.29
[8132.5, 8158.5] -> 29.96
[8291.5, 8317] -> 31.4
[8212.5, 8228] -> 31.8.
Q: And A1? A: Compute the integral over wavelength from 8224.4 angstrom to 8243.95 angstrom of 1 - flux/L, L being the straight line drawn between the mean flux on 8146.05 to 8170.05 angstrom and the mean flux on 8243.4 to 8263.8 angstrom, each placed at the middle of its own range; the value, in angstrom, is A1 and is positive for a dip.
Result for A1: 0.02 angstrom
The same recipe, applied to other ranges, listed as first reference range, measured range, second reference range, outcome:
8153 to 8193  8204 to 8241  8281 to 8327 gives -0.7 angstrom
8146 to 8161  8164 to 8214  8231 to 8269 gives -0.3 angstrom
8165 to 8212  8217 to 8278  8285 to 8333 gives -1.4 angstrom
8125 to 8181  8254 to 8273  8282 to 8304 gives -0.3 angstrom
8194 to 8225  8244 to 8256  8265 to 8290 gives -0.3 angstrom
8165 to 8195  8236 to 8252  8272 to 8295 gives -0.5 angstrom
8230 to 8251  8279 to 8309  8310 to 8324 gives 0.3 angstrom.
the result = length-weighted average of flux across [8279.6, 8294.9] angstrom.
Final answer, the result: 31.5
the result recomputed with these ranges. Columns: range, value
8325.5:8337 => 30.5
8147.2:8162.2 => 30.3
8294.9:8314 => 31.6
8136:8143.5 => 30.6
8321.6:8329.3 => 31.2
